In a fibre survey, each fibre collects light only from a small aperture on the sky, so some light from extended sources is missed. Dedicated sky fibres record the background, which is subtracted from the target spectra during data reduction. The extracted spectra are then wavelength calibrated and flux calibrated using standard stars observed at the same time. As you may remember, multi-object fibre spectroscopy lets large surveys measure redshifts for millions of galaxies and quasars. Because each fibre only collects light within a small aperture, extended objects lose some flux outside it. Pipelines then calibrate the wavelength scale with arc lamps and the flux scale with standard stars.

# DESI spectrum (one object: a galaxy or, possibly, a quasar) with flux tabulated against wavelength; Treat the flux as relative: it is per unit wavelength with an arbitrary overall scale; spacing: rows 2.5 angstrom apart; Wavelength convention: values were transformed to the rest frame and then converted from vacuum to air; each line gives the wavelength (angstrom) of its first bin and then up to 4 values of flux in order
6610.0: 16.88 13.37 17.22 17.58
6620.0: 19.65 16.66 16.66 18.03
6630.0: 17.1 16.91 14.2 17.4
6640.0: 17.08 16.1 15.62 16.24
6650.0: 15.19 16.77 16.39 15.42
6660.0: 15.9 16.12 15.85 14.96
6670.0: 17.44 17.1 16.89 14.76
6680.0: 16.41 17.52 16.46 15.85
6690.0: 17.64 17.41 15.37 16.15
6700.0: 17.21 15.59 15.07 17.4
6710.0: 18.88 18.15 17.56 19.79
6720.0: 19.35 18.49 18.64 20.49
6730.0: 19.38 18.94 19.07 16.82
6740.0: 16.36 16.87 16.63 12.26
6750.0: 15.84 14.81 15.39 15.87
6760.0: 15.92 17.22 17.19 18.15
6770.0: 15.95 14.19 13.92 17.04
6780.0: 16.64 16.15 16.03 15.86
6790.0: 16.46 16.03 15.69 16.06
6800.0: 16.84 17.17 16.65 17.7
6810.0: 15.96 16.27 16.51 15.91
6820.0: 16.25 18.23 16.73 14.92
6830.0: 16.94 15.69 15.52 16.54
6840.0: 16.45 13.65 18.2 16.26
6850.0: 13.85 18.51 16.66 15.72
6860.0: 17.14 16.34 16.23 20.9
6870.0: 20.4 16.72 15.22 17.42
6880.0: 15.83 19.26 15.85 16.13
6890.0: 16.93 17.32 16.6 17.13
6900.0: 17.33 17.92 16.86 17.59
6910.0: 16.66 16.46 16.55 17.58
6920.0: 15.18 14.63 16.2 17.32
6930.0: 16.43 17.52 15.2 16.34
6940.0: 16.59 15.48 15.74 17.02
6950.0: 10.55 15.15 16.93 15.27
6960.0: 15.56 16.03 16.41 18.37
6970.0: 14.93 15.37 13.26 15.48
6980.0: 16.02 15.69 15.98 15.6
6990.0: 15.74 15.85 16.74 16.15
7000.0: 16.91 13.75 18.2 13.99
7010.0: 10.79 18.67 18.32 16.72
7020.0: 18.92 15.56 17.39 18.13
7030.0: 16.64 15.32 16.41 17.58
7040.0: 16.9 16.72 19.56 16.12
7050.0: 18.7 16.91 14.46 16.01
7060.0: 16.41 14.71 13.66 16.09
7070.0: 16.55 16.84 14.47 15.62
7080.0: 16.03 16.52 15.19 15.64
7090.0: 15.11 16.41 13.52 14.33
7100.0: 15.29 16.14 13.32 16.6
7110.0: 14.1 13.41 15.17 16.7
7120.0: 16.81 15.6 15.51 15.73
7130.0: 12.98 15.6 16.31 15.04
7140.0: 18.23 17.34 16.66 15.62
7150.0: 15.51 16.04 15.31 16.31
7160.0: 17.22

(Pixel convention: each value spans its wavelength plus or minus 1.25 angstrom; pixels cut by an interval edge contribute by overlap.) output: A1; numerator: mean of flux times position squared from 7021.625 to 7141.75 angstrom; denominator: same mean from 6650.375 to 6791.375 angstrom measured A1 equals 1.06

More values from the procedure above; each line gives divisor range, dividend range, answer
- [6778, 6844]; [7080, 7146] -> 1.04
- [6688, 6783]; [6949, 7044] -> 1.02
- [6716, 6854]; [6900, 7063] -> 1.03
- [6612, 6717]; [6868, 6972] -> 1.07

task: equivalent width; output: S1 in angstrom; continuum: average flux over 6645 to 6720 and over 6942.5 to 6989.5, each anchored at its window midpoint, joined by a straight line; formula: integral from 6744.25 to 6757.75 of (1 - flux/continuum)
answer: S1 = 1.1 angstrom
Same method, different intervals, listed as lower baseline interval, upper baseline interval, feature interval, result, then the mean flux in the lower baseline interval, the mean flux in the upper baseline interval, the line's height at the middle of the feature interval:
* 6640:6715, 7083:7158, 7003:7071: -3.4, 16.4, 15.5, 15.7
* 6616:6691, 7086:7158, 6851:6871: -2.0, 16.5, 15.5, 16.1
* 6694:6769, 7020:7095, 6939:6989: 2.9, 17.2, 16.3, 16.5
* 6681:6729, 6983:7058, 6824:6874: 1.1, 17.5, 16.5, 17.1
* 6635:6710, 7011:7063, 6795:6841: 0.4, 16.3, 17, 16.6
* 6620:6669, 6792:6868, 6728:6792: 0.0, 16.3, 16.5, 16.4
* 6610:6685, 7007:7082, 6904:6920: -0.4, 16.4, 16.4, 16.4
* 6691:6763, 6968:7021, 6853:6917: -2.8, 17.1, 15.9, 16.4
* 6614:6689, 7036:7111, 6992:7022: -0.5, 16.5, 15.9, 16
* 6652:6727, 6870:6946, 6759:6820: 1.8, 16.9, 16.7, 16.8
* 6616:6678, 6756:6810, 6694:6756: -3.2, 16.5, 16.3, 16.4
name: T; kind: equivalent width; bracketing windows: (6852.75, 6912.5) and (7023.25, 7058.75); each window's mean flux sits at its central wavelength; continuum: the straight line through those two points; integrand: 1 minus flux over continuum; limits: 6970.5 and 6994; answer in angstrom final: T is 2.1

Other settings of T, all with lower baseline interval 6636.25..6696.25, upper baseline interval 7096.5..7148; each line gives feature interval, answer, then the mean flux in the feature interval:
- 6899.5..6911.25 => -1.0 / 17.3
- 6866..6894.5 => -2.6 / 17.4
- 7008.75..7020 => -0.5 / 16.4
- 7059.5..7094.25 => 0.0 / 15.6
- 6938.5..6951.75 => 0.6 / 15.1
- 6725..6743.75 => -2.4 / 18.3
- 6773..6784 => 0.2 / 15.8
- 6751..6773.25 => 0.1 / 16.1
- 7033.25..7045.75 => -1.3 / 17.3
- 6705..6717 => -1.1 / 17.8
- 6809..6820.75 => -0.1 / 16.2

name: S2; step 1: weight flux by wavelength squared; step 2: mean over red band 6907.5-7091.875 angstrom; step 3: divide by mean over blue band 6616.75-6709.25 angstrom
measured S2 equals 1.1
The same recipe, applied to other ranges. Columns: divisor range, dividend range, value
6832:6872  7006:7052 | 1.05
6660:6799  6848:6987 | 1.04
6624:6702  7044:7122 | 1.08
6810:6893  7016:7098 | 1.03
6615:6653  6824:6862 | 1.03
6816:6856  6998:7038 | 1.06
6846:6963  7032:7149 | 1.01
